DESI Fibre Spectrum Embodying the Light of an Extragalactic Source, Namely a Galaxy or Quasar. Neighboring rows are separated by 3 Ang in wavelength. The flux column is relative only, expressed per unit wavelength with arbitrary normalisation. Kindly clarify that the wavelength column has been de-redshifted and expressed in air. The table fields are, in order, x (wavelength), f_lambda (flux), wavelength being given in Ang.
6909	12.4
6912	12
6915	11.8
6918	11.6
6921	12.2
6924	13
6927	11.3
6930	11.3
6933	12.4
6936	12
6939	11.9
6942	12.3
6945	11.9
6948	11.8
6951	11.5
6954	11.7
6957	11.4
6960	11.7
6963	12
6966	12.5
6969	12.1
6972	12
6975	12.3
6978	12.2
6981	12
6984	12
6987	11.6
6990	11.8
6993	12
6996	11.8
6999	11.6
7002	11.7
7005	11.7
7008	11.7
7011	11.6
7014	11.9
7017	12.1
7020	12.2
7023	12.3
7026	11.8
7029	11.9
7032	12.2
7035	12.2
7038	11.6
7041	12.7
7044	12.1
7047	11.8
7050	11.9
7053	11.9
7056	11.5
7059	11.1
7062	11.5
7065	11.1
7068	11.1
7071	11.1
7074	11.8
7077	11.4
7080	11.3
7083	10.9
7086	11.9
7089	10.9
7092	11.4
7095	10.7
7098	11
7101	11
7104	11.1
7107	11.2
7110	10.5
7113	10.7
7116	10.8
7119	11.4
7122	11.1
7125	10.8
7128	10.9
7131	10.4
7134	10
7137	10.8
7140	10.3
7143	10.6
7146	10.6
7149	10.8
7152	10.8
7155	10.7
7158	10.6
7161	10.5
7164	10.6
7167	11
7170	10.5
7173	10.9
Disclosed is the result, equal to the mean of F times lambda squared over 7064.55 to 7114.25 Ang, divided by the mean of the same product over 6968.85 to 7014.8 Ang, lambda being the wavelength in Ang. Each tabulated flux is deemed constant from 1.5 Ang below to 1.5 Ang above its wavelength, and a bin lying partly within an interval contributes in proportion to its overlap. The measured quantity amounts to 1.0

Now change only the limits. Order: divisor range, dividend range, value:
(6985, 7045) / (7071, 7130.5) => 0.95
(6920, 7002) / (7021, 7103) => 1.00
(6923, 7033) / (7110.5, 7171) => 0.94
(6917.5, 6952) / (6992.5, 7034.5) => 1.02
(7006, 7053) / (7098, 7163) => 0.92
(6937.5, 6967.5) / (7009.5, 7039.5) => 1.03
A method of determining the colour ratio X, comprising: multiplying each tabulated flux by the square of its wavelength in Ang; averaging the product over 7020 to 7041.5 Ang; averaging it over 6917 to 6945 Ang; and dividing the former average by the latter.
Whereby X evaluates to 1.04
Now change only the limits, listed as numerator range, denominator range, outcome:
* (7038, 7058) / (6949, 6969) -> 1.04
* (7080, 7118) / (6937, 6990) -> 0.96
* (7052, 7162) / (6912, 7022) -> 0.96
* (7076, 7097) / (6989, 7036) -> 0.96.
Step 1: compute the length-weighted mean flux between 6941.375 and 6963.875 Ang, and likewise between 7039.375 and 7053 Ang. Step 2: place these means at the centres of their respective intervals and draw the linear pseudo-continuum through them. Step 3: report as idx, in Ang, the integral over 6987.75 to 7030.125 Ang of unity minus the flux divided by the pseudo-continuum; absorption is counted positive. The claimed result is 0.37 Ang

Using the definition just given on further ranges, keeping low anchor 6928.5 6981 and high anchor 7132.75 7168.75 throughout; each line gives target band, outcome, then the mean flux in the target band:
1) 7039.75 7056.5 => -1.03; 12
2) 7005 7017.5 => -0.25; 11.8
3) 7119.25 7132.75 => -0.07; 10.8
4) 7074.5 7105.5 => -0.44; 11.2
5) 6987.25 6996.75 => -0.12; 11.8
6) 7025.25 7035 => -0.50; 12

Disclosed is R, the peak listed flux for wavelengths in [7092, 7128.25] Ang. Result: 11.4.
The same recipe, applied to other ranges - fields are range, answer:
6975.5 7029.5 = 12.3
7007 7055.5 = 12.7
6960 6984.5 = 12.5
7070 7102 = 11.9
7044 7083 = 12.1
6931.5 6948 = 12.4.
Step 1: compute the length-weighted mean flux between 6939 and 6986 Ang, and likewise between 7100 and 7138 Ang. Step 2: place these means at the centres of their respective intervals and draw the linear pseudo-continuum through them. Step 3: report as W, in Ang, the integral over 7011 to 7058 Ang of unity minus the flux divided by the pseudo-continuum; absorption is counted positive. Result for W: -2.3 Ang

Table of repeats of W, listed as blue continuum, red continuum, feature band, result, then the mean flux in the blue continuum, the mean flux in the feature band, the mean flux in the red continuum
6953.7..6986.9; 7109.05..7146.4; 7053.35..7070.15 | -0.1 Ang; 12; 11.3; 10.7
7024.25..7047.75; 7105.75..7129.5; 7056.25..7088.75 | 0.7 Ang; 12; 11.3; 10.9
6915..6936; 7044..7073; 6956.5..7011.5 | -0.7 Ang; 12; 11.9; 11.5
